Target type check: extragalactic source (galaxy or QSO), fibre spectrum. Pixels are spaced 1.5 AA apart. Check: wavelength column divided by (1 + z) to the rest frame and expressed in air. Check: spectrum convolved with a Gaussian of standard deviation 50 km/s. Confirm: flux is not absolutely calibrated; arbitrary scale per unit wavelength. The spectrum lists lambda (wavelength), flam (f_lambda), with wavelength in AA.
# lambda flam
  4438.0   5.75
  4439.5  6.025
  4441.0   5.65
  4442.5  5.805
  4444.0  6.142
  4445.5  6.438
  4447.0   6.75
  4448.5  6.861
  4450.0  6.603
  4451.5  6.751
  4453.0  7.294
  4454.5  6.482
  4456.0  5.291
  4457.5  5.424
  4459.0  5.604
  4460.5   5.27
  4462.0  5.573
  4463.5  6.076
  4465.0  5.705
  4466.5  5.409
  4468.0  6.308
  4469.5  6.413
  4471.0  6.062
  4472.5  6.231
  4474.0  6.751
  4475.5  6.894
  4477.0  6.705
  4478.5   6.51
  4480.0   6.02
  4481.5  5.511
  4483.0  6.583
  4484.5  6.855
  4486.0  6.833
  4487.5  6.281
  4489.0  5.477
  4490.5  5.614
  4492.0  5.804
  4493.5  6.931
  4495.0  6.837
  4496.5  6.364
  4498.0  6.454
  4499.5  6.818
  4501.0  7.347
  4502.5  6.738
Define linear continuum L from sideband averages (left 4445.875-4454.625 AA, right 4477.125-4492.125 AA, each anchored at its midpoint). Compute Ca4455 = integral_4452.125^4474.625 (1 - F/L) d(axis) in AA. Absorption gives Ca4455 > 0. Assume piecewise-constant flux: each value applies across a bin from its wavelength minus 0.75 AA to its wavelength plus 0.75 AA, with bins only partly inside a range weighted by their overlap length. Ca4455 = 1.9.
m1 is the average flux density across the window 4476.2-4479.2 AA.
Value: 6.61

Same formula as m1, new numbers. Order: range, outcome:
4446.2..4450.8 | 6.73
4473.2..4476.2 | 6.81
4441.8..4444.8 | 5.98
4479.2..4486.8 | 6.36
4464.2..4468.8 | 5.82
